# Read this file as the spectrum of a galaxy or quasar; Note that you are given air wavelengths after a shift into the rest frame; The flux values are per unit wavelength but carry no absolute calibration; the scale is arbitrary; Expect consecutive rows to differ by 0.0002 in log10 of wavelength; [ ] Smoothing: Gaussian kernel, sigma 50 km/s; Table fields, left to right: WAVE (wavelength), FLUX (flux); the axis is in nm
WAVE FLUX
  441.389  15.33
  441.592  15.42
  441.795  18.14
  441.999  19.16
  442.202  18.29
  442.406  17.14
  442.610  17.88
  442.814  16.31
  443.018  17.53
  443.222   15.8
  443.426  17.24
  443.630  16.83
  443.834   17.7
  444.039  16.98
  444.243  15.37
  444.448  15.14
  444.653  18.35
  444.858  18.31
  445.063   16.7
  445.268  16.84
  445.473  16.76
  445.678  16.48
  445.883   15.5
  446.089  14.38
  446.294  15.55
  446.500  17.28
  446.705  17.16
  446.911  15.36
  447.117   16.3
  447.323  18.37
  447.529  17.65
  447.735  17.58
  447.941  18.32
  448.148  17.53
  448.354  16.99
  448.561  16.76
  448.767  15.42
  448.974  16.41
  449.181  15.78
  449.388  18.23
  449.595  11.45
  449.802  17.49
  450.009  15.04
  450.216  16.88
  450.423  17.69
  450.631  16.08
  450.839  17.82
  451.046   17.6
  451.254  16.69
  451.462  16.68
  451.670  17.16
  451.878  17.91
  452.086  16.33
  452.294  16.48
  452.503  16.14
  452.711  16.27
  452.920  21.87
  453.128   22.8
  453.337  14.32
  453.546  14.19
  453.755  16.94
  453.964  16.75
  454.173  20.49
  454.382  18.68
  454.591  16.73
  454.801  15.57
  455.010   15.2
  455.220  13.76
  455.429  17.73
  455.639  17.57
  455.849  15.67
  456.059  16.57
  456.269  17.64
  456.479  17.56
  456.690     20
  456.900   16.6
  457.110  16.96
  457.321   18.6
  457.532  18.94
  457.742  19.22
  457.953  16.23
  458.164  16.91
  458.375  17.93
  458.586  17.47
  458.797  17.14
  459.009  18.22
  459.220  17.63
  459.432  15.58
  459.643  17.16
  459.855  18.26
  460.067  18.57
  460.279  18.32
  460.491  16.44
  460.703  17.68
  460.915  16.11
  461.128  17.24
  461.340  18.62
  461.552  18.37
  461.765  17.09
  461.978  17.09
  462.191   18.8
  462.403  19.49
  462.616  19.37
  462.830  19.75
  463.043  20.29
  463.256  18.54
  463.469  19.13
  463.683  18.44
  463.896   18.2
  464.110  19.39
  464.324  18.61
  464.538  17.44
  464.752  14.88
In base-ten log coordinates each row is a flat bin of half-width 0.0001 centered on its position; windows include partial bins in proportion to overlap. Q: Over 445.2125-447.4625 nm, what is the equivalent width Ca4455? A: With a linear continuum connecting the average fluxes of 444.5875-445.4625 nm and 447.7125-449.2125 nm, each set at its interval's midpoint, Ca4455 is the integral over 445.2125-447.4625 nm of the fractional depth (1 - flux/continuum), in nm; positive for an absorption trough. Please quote 0.11 nm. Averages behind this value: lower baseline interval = 17.4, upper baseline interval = 16.9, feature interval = 16.4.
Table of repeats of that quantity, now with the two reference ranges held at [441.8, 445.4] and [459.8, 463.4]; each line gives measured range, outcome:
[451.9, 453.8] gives 0.046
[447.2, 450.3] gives 0.146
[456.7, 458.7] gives 0.028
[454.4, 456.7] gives 0.157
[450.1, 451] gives 0.024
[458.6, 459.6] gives 0.051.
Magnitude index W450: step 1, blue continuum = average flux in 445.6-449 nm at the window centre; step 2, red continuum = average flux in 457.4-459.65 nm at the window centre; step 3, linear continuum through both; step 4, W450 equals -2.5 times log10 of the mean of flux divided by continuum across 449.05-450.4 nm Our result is 0.06 mag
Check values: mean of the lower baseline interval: 16.7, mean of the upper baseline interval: 17.5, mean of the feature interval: 15.9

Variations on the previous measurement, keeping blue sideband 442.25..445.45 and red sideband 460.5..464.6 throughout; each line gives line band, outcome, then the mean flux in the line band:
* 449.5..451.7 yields 0.07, 16.4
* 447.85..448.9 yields 0.02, 17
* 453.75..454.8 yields 0.00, 17.8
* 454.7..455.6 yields 0.14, 15.7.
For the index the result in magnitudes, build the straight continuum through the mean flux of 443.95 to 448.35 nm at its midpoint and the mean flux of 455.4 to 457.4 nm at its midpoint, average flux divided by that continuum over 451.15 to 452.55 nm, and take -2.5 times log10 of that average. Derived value 0.02 mag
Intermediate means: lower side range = 16.8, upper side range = 17.5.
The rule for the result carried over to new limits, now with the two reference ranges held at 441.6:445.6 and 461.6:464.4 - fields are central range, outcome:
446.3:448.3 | 0.02 mag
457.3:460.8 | 0.05 mag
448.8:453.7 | 0.06 mag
